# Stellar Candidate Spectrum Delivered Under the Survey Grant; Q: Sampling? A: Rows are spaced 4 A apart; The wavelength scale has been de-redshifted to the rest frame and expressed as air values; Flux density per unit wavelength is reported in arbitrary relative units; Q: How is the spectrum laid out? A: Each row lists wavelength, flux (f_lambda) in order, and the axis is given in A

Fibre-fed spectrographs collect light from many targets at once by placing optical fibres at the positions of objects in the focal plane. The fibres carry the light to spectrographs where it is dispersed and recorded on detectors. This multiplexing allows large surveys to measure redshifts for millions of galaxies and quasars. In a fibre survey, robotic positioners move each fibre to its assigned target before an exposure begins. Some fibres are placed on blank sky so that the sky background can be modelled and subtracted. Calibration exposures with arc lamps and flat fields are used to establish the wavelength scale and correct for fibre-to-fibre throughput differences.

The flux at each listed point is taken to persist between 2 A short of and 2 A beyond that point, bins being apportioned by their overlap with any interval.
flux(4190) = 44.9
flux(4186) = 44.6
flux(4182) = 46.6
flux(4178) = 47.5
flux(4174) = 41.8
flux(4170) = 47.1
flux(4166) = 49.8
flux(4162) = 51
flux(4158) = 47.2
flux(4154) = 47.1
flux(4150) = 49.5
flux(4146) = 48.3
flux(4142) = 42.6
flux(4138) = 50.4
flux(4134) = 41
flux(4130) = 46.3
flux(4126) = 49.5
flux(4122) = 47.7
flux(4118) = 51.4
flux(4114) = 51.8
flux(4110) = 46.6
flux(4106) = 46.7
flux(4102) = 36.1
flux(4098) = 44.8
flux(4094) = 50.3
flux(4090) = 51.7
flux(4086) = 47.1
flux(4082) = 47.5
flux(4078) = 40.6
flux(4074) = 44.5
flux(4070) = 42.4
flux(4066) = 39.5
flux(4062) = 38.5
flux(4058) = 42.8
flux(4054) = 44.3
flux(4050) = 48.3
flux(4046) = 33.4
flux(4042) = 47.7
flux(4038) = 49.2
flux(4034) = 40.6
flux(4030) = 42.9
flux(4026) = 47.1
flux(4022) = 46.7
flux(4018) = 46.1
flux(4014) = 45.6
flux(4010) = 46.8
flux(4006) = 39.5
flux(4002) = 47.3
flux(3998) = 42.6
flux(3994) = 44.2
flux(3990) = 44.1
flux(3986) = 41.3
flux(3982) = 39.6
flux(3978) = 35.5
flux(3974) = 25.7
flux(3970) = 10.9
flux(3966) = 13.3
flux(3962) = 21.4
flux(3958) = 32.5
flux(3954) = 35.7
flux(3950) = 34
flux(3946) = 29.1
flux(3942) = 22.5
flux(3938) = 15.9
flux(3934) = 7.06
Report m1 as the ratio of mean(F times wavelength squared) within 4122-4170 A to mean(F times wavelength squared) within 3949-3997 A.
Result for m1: 1.63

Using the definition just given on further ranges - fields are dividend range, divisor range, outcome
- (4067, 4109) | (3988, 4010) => 1.07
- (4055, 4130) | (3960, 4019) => 1.33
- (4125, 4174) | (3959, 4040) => 1.32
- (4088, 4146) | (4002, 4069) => 1.12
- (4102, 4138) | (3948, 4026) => 1.37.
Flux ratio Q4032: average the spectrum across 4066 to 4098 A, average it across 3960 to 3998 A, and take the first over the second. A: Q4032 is 1.46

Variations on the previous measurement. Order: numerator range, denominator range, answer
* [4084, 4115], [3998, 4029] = 1.03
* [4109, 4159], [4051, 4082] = 1.13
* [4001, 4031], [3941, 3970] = 1.74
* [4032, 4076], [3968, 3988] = 1.40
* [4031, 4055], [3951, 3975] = 1.86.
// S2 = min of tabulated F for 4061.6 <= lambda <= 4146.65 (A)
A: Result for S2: 36.1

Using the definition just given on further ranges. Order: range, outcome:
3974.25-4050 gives 33.4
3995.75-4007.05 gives 39.5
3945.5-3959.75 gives 29.1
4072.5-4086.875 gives 40.6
